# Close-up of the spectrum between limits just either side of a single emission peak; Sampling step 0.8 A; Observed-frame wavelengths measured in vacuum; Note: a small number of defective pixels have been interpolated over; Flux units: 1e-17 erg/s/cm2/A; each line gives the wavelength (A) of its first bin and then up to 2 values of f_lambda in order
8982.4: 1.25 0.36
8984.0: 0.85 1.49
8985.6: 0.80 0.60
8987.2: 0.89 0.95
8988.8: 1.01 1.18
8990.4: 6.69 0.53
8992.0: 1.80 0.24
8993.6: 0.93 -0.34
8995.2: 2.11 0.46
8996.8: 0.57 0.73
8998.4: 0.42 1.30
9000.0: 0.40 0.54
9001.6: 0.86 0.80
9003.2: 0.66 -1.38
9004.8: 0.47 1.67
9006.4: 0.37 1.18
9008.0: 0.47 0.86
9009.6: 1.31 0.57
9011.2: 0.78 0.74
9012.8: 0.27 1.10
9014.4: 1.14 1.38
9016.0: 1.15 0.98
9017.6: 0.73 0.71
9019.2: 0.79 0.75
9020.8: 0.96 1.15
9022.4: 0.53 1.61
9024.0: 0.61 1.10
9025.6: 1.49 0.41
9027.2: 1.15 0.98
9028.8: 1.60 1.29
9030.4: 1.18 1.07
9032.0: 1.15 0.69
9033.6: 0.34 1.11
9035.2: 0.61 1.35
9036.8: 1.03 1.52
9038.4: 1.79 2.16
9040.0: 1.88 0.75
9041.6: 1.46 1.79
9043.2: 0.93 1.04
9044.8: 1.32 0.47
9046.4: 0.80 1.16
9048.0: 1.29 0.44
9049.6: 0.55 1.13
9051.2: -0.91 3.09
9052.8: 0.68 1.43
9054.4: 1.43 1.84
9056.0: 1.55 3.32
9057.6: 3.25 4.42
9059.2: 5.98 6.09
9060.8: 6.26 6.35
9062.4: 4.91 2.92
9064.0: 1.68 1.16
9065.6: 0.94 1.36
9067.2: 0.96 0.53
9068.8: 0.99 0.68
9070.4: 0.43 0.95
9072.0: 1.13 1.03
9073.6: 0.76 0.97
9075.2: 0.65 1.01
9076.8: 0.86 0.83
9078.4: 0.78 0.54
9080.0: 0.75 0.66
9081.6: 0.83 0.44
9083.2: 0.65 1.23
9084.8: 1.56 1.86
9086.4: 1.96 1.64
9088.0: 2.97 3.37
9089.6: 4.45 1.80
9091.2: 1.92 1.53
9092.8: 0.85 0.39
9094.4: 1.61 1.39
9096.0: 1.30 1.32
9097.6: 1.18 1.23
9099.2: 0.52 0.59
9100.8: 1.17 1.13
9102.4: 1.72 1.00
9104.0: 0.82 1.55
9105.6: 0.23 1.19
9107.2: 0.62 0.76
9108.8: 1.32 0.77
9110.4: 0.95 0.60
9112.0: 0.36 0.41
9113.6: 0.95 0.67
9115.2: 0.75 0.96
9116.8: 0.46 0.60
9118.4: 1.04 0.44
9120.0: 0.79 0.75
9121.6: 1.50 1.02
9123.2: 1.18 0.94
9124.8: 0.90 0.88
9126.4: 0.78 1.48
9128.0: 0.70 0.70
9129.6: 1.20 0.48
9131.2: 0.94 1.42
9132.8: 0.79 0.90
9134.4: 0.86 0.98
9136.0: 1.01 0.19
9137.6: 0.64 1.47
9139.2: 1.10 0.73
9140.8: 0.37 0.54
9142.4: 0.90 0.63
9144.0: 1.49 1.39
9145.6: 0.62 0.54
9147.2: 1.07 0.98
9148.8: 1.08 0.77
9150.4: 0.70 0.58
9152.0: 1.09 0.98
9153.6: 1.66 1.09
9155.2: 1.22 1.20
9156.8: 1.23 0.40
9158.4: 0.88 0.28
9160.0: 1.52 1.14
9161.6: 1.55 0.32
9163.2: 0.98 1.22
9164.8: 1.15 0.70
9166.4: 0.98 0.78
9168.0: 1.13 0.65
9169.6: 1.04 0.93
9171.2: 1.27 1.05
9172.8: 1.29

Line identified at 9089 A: [N II]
